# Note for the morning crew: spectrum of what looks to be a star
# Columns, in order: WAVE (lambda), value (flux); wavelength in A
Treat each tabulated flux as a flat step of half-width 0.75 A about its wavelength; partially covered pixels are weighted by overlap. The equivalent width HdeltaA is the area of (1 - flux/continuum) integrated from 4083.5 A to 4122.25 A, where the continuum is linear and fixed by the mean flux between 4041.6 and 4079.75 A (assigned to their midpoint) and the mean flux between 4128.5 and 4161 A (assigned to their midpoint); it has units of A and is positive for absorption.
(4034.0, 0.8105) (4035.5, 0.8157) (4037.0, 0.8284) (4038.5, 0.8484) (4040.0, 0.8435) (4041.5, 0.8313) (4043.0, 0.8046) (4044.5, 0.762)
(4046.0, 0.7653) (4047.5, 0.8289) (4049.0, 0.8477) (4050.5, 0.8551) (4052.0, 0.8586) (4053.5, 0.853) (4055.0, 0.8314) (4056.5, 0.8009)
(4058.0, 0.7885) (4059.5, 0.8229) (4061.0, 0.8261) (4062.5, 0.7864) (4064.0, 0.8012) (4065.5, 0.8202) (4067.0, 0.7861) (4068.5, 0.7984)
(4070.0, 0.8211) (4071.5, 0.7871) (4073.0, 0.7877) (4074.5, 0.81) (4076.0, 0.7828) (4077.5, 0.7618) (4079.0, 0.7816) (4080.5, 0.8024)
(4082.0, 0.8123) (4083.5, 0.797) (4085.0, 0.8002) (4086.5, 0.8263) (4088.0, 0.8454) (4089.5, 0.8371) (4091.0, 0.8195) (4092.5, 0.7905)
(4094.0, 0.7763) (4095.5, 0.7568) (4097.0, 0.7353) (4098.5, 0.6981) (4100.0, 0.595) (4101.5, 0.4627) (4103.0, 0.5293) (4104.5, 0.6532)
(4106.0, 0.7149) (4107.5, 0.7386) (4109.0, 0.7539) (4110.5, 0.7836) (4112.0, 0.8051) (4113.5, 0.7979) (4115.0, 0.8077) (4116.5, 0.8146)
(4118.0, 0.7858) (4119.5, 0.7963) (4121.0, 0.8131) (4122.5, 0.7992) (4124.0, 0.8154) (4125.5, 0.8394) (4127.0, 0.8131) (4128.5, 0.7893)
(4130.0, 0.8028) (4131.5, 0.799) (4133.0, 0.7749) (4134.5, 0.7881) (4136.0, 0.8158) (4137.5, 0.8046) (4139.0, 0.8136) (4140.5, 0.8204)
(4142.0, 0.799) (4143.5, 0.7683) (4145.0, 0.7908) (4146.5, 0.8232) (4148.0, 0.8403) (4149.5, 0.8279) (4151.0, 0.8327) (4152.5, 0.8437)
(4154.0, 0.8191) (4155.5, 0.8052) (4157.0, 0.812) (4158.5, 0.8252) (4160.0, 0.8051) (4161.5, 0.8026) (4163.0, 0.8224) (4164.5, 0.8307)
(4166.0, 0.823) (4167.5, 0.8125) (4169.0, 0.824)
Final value 2.7 A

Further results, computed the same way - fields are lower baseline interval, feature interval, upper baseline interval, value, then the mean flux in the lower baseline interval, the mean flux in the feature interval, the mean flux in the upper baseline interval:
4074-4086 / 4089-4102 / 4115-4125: 1.2 A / 0.794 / 0.722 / 0.805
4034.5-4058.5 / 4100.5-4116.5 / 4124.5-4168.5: 2.1 A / 0.823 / 0.708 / 0.812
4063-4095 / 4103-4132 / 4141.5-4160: 1.1 A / 0.802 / 0.779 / 0.815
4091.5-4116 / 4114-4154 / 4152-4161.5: -1.9 A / 0.715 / 0.809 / 0.816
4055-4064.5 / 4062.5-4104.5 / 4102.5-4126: 1.5 A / 0.807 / 0.762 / 0.767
